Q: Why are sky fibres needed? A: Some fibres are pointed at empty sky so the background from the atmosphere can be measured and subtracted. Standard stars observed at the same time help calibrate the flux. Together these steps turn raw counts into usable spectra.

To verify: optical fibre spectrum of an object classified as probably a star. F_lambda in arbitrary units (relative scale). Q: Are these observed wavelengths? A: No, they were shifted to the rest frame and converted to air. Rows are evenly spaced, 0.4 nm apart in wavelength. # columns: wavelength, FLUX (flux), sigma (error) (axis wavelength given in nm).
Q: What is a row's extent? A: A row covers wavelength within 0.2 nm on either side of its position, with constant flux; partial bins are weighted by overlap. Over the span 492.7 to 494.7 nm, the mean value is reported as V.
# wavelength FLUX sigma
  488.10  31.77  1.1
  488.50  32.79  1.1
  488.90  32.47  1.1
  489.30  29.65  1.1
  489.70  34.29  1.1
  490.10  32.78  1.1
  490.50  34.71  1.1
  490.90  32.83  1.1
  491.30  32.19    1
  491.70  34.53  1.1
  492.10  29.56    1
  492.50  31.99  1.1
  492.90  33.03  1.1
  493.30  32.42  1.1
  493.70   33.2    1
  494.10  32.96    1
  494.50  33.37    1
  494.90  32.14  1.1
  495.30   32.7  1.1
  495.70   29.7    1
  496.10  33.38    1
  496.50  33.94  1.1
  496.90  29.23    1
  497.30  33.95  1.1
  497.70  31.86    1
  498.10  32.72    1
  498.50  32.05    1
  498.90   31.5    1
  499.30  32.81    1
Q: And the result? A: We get 33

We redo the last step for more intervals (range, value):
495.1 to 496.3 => 31.9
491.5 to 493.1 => 32.3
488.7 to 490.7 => 32.8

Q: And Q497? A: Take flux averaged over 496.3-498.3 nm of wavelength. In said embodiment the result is 32.3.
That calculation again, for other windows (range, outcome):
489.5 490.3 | 33.5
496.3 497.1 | 31.6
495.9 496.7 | 33.7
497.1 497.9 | 32.9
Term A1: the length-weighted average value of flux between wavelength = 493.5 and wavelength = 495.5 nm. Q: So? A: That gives 32.9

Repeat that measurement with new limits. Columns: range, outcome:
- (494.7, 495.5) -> 32.4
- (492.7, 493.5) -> 32.7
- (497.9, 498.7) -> 32.4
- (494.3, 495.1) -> 32.8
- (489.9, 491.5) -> 33.1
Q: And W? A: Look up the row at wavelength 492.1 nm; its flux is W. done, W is 29.56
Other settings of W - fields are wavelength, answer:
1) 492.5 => 31.99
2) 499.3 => 32.81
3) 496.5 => 33.94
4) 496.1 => 33.38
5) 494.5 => 33.37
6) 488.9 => 32.47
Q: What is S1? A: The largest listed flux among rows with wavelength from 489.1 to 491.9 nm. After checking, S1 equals 34.71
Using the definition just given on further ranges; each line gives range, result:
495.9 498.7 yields 33.95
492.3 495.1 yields 33.37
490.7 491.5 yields 32.83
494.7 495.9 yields 32.7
